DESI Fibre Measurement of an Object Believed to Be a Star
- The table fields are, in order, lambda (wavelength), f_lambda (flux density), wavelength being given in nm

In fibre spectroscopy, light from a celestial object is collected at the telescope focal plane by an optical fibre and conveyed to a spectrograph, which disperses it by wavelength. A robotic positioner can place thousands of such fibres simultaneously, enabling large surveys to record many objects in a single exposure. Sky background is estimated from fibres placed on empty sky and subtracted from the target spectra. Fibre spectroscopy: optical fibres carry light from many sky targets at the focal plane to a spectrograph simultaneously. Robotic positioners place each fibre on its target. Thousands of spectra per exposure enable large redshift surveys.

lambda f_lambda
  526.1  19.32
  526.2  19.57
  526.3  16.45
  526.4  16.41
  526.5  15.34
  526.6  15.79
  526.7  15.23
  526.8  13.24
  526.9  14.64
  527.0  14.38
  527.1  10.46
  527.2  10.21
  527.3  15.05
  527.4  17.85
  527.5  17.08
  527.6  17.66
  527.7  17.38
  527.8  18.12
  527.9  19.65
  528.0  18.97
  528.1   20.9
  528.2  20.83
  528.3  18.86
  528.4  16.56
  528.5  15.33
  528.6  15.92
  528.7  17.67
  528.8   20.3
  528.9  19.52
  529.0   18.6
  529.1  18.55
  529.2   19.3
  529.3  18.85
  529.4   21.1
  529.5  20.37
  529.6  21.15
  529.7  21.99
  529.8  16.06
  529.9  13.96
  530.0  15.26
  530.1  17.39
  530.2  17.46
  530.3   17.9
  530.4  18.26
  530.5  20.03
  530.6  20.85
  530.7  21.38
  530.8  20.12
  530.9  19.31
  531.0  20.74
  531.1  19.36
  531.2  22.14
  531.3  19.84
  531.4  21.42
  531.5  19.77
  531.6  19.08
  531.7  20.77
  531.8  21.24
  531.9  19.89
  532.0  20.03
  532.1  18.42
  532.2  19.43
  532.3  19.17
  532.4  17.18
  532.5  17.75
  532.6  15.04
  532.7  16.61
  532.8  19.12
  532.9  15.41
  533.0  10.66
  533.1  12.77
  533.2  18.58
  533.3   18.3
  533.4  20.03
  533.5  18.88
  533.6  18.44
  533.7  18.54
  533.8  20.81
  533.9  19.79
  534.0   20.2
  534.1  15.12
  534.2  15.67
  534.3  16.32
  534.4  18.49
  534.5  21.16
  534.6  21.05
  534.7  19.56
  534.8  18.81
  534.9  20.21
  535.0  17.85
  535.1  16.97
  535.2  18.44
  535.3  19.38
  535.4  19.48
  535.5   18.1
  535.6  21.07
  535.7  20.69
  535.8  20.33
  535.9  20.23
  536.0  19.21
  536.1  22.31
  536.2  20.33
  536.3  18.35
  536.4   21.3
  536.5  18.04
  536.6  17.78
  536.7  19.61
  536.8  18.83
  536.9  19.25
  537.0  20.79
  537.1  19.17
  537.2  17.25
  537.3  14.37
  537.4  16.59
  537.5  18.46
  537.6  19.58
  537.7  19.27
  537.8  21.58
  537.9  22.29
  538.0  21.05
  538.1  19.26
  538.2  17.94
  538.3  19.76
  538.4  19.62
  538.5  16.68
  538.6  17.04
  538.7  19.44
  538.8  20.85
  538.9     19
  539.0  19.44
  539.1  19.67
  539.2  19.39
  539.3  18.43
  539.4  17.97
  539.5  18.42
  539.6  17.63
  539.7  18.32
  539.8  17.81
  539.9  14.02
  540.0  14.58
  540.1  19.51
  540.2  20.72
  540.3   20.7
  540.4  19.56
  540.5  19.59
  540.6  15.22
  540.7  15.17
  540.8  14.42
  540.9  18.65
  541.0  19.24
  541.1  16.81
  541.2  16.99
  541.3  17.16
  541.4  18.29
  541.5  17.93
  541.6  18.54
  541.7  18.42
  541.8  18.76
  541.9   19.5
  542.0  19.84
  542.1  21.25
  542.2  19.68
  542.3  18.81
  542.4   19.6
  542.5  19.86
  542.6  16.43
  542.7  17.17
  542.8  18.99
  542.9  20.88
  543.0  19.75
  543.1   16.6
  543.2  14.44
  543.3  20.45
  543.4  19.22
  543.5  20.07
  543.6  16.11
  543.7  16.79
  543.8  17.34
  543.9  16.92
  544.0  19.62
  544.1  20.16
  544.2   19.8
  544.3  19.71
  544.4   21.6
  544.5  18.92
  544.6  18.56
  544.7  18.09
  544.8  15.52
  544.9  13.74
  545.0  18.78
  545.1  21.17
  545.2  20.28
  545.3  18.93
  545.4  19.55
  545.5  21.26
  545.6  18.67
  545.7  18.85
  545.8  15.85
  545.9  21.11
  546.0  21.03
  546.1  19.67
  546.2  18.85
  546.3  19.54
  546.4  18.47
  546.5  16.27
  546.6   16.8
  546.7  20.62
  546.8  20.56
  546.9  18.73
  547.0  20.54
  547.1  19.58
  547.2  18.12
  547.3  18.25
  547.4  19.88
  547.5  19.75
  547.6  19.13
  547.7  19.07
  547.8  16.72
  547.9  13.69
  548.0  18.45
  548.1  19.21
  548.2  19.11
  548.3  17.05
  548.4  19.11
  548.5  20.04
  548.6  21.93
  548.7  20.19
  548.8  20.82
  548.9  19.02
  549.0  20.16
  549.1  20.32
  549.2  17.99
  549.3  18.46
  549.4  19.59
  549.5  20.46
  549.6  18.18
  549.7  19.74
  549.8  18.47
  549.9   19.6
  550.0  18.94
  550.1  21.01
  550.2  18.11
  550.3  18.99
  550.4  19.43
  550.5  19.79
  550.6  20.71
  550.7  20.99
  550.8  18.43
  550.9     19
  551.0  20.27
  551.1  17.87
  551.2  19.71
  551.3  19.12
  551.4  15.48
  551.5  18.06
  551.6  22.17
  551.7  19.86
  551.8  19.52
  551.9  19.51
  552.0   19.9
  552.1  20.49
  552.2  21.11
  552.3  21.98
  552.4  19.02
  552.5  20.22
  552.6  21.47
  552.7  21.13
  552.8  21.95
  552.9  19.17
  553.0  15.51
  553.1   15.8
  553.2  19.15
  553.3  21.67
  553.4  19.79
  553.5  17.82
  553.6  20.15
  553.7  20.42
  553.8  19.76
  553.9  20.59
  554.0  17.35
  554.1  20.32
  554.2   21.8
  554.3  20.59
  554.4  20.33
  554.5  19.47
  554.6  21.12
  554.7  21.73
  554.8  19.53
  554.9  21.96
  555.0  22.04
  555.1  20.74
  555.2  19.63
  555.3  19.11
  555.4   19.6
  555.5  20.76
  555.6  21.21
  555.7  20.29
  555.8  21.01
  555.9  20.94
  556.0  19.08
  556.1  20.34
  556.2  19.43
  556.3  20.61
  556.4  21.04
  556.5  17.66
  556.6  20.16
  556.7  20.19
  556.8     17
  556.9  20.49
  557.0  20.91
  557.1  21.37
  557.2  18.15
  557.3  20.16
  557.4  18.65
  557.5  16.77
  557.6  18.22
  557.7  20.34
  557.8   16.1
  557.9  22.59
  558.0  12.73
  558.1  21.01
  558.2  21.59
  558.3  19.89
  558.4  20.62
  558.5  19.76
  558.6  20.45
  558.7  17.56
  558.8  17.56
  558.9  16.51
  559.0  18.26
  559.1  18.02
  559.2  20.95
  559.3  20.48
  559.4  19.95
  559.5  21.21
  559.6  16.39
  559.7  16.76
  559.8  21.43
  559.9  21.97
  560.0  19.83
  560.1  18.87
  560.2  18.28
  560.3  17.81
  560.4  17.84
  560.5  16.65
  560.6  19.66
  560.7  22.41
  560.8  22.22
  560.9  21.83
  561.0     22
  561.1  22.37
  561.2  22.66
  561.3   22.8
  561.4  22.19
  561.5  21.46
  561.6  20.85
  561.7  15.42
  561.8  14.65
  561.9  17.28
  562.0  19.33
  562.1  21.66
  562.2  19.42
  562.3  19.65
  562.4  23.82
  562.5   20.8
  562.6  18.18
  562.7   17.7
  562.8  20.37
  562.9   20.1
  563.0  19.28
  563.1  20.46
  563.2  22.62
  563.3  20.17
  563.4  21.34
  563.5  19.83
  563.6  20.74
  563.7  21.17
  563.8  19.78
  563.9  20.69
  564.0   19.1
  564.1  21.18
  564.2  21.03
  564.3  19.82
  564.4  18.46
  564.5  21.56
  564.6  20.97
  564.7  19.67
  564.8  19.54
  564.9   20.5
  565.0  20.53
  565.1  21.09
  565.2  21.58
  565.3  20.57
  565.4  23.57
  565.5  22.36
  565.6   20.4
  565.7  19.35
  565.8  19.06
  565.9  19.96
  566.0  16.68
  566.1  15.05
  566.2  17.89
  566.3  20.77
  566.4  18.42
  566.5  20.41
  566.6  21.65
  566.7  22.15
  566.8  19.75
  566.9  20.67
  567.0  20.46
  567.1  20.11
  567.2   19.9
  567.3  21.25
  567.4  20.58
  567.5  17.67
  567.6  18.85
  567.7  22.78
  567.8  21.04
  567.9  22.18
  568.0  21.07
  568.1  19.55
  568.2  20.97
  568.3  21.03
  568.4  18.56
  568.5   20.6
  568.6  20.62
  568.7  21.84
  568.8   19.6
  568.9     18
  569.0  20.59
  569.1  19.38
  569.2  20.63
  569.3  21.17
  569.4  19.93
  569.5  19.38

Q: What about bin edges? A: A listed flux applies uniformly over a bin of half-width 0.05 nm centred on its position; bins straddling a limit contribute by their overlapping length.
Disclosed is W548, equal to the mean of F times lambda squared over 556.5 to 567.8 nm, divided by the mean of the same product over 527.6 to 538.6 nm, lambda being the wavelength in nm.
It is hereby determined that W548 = 1.2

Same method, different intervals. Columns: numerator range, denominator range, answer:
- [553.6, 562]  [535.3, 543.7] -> 1.13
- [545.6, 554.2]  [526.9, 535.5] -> 1.13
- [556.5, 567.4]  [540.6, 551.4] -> 1.12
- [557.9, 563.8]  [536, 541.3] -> 1.15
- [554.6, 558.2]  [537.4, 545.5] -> 1.12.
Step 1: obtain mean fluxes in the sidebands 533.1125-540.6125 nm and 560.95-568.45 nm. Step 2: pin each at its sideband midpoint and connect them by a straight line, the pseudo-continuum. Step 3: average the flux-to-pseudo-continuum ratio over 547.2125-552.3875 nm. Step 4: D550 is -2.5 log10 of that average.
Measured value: 0.01 mag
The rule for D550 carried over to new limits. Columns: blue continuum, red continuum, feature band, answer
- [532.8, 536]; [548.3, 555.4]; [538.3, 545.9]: 0.033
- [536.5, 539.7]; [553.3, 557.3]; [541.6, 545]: 0.040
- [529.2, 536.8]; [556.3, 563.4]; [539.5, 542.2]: 0.061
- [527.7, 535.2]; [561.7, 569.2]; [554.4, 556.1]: -0.045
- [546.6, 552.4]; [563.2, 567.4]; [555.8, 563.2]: 0.015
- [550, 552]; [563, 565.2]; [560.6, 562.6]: -0.017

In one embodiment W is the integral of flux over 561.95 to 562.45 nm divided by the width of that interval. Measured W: 20.8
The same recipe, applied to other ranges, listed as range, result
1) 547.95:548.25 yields 18.9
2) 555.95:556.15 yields 19.7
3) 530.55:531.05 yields 20.5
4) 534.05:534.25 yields 15.4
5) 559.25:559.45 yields 20.2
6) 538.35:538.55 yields 18.1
